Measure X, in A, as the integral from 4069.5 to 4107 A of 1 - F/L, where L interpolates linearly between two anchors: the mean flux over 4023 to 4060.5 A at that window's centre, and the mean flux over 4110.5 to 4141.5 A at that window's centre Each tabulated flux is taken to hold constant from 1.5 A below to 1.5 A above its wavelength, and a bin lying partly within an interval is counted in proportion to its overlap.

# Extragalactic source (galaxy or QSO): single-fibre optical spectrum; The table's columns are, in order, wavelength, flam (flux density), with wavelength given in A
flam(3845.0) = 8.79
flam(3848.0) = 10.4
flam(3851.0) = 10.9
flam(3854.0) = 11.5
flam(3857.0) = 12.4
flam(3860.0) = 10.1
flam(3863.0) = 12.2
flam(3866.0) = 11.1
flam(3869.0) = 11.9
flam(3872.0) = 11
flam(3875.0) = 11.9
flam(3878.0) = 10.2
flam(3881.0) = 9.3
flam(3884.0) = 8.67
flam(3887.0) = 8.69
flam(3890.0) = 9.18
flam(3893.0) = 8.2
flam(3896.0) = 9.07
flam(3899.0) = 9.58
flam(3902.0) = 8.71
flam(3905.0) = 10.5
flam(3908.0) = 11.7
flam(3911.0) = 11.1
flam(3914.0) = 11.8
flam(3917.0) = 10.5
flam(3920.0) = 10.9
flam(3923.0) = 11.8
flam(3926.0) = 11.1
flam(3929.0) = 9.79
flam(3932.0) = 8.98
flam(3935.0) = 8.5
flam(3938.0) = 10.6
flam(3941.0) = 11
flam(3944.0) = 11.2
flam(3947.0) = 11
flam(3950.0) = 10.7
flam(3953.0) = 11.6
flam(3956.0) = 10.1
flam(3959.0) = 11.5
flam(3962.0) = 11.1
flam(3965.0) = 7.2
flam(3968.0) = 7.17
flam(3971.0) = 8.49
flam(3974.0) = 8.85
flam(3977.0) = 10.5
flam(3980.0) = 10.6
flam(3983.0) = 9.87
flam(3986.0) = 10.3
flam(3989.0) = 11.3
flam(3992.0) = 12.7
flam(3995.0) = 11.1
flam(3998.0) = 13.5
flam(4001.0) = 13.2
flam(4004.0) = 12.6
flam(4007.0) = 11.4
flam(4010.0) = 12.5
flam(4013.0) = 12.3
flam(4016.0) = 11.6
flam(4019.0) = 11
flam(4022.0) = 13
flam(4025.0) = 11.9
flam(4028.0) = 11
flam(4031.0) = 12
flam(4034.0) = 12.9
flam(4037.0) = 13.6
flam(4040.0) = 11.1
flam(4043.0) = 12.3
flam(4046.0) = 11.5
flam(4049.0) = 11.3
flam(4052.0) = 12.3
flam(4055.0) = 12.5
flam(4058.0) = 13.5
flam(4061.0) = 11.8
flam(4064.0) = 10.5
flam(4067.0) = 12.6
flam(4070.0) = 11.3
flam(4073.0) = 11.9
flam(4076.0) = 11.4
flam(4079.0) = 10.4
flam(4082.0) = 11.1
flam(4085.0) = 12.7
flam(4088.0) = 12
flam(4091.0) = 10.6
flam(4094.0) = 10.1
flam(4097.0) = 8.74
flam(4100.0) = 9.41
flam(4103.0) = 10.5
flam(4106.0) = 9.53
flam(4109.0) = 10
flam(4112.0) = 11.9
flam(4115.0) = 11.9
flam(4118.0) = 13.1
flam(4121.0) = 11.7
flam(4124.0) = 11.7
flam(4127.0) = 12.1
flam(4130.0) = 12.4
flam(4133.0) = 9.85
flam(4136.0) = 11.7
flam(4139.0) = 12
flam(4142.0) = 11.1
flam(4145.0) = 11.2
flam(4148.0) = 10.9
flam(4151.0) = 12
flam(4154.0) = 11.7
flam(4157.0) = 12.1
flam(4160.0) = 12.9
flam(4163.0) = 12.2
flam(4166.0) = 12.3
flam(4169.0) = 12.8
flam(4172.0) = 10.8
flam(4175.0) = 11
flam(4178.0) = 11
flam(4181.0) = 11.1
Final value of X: 3.8 A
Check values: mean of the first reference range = 12.2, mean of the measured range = 10.7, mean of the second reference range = 11.8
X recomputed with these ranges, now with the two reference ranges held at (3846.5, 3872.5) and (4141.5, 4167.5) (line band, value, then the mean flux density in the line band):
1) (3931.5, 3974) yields 5.7 A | 9.92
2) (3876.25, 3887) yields 1.9 A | 9.35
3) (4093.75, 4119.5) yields 2.5 A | 10.6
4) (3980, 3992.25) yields 0.8 A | 10.8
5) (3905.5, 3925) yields 0.2 A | 11.3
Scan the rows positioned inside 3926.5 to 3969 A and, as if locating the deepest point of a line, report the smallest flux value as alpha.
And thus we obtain 7.17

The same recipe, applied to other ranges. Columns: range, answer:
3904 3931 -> 9.79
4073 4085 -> 10.4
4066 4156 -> 8.74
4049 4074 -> 10.5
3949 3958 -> 10.1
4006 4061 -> 11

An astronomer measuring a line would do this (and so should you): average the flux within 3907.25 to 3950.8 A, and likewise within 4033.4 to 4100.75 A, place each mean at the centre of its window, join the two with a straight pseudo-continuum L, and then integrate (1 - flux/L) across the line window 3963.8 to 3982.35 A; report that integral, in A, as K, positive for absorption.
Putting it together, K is 3.5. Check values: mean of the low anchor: 10.7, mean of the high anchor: 11.6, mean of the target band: 8.88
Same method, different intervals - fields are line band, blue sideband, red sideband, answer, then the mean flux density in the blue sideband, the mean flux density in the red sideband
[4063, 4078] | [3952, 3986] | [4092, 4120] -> -1.69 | 9.72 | 10.6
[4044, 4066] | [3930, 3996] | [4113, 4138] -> -1.65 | 10.2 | 11.8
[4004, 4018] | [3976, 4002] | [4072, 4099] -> -0.82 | 11.4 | 10.9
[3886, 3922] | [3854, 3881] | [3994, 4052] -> 4.45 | 11.2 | 12.1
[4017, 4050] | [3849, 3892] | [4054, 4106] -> -2.74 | 10.6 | 11.2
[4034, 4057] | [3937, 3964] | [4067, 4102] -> -2.59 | 10.9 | 10.9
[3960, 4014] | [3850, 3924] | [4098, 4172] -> 0.54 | 10.5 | 11.5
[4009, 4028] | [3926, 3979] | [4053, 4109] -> -2.54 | 9.94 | 11.1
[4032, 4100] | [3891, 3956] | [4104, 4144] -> -2.85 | 10.4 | 11.4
